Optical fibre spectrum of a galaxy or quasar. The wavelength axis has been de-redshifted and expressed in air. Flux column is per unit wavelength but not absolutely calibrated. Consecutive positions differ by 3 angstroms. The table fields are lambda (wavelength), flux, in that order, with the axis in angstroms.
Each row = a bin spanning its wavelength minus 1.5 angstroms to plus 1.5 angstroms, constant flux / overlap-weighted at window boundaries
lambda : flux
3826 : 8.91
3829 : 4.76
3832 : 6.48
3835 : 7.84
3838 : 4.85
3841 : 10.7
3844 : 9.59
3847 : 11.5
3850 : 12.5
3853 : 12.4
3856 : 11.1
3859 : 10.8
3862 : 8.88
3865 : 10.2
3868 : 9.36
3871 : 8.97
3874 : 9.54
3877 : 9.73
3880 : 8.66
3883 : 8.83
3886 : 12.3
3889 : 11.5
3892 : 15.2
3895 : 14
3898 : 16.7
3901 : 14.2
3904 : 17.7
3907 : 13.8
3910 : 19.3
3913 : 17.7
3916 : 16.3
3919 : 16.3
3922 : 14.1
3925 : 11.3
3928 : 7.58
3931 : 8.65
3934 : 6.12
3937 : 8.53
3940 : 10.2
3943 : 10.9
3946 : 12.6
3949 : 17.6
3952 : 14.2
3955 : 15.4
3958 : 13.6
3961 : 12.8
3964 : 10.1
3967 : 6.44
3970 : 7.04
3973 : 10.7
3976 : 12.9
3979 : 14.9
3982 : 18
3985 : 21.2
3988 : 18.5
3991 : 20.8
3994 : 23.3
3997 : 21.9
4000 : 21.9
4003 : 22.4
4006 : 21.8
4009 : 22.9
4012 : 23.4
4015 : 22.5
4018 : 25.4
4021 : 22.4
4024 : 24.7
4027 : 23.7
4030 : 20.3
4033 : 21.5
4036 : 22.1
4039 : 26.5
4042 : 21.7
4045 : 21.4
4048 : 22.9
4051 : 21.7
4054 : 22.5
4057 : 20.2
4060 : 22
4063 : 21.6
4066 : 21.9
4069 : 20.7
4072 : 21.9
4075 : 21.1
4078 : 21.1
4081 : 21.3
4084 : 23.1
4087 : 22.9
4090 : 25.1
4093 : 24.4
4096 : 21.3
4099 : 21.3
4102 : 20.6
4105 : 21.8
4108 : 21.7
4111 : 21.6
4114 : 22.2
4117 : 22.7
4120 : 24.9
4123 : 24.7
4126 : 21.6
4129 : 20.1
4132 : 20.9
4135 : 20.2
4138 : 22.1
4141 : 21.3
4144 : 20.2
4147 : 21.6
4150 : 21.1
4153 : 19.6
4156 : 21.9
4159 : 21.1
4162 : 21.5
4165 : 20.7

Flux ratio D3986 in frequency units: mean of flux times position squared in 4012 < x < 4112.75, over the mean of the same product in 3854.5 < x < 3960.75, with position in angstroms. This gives 1.95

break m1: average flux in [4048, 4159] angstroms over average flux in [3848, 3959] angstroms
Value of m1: 1.77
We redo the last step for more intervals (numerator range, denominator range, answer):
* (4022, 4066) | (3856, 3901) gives 2.00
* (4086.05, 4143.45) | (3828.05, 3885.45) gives 2.36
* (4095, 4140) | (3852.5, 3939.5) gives 1.82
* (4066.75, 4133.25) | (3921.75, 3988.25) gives 1.82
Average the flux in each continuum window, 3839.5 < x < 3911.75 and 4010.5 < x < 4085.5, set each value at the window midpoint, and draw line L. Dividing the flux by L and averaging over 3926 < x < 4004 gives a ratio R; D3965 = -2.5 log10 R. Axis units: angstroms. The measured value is 0.24 mag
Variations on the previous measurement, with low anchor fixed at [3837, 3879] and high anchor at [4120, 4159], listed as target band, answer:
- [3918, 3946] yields 0.24 mag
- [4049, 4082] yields -0.17 mag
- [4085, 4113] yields -0.13 mag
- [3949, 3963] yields -0.02 mag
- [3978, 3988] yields -0.21 mag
